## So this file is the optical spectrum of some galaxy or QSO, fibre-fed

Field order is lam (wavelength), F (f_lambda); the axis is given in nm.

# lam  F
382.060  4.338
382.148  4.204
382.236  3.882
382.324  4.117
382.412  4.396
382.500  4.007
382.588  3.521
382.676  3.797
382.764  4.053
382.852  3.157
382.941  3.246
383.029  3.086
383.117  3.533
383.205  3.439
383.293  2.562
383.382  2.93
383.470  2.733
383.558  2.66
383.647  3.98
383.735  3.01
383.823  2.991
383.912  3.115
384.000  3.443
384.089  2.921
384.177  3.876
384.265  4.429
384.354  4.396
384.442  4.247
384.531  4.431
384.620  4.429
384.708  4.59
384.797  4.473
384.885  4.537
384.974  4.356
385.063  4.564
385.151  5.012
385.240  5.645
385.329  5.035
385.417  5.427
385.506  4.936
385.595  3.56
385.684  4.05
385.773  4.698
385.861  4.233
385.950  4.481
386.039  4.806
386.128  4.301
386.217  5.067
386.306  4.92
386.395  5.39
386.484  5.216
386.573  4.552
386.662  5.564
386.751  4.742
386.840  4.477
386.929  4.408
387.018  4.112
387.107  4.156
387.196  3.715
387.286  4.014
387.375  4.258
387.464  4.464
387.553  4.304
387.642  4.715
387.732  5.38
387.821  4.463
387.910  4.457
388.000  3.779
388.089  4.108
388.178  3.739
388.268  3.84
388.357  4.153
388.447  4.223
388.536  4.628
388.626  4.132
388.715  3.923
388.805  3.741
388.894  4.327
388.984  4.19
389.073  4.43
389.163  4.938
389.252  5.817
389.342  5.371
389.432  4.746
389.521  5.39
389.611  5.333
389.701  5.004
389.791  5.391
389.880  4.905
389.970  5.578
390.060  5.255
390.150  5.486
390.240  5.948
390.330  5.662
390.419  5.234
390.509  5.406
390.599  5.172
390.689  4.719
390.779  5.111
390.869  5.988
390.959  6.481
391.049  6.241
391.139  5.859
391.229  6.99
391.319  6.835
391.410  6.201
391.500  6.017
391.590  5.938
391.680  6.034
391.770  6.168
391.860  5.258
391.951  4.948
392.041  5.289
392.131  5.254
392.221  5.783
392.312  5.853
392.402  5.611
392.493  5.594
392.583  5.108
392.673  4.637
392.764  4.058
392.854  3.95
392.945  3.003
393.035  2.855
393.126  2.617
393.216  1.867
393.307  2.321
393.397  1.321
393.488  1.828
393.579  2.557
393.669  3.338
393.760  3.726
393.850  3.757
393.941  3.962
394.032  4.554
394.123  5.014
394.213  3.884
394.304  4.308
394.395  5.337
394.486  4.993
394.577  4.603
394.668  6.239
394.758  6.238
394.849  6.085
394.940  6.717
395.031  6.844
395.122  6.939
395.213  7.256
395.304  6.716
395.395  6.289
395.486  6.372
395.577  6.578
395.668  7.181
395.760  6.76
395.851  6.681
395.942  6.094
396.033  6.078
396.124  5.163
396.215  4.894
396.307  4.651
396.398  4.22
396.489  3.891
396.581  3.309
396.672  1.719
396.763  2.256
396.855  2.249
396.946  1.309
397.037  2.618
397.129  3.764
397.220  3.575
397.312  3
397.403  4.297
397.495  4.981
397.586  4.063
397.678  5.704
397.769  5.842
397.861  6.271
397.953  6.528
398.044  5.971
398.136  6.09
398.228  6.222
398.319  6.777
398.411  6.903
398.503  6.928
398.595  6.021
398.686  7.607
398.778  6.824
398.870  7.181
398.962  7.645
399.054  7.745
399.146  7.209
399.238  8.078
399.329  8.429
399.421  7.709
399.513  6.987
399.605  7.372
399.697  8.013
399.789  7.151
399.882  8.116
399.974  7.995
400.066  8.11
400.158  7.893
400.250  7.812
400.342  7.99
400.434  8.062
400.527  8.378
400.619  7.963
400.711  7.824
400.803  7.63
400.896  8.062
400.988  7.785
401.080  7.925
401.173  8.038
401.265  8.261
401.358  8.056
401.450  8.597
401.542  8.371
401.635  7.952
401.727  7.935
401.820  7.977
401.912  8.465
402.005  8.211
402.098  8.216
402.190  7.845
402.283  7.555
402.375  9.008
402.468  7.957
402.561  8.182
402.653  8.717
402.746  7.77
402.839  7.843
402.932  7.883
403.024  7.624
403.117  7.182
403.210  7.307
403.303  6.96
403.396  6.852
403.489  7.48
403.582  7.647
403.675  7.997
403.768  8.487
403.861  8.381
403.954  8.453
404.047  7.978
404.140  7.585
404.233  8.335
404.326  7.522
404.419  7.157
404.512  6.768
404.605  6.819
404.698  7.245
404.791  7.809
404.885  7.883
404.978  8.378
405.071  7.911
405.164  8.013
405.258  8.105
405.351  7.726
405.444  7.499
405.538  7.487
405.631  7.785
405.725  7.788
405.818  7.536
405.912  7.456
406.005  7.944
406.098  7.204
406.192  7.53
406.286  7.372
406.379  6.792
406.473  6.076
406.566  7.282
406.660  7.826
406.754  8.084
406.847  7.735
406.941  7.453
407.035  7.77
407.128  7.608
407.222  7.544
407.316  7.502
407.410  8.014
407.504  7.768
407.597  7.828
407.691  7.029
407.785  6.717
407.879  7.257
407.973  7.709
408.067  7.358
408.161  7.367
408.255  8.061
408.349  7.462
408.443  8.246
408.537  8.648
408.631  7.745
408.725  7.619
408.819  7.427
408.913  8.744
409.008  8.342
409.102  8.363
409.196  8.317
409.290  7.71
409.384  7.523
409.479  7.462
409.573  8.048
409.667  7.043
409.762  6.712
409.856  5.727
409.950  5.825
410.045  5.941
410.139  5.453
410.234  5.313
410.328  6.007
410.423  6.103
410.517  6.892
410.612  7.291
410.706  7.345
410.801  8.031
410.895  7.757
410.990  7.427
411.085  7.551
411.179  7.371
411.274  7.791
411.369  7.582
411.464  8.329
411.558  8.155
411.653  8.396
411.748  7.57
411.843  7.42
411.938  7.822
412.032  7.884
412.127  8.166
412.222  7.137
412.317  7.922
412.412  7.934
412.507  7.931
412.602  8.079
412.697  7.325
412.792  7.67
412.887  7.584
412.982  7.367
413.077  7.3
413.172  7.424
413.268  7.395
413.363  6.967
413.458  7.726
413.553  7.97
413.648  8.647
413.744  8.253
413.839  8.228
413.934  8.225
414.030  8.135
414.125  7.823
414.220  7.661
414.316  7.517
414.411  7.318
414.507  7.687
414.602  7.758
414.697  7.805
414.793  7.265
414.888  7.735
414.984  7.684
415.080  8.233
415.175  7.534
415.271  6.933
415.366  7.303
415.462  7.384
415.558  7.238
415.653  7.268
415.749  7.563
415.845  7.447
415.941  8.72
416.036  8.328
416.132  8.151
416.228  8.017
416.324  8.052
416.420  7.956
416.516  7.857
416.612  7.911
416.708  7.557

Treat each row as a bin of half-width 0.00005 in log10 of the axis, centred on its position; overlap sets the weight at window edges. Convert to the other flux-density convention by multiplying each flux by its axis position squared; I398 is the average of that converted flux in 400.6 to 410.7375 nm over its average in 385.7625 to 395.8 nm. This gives 1.7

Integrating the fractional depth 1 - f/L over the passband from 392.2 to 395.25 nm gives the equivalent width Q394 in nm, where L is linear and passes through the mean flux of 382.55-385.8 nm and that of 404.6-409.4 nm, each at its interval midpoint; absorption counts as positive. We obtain 0.57 nm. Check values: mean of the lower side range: 3.91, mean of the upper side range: 7.67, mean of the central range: 4.48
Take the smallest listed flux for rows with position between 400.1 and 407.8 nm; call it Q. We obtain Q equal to 6.076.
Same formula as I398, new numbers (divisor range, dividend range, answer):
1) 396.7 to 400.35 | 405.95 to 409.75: 1.30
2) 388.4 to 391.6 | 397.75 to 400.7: 1.45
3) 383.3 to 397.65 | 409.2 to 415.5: 1.79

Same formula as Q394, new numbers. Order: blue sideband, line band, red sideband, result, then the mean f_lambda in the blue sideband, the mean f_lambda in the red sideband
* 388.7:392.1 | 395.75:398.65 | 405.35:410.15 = 0.66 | 5.42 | 7.48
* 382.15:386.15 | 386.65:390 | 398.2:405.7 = 0.23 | 3.98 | 7.75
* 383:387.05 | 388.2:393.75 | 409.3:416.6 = 0.10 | 4.21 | 7.52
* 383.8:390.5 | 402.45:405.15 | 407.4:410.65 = -0.45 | 4.58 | 7.28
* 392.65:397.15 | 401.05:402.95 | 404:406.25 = -0.42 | 4.48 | 7.64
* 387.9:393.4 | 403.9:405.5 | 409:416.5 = -0.28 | 4.9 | 7.55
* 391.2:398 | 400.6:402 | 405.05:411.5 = -0.45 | 4.8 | 7.43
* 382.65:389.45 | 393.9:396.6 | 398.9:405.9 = 0.28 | 4.23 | 7.84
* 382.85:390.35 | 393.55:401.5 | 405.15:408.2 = 0.08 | 4.38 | 7.51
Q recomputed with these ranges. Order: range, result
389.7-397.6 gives 1.309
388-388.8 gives 3.739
